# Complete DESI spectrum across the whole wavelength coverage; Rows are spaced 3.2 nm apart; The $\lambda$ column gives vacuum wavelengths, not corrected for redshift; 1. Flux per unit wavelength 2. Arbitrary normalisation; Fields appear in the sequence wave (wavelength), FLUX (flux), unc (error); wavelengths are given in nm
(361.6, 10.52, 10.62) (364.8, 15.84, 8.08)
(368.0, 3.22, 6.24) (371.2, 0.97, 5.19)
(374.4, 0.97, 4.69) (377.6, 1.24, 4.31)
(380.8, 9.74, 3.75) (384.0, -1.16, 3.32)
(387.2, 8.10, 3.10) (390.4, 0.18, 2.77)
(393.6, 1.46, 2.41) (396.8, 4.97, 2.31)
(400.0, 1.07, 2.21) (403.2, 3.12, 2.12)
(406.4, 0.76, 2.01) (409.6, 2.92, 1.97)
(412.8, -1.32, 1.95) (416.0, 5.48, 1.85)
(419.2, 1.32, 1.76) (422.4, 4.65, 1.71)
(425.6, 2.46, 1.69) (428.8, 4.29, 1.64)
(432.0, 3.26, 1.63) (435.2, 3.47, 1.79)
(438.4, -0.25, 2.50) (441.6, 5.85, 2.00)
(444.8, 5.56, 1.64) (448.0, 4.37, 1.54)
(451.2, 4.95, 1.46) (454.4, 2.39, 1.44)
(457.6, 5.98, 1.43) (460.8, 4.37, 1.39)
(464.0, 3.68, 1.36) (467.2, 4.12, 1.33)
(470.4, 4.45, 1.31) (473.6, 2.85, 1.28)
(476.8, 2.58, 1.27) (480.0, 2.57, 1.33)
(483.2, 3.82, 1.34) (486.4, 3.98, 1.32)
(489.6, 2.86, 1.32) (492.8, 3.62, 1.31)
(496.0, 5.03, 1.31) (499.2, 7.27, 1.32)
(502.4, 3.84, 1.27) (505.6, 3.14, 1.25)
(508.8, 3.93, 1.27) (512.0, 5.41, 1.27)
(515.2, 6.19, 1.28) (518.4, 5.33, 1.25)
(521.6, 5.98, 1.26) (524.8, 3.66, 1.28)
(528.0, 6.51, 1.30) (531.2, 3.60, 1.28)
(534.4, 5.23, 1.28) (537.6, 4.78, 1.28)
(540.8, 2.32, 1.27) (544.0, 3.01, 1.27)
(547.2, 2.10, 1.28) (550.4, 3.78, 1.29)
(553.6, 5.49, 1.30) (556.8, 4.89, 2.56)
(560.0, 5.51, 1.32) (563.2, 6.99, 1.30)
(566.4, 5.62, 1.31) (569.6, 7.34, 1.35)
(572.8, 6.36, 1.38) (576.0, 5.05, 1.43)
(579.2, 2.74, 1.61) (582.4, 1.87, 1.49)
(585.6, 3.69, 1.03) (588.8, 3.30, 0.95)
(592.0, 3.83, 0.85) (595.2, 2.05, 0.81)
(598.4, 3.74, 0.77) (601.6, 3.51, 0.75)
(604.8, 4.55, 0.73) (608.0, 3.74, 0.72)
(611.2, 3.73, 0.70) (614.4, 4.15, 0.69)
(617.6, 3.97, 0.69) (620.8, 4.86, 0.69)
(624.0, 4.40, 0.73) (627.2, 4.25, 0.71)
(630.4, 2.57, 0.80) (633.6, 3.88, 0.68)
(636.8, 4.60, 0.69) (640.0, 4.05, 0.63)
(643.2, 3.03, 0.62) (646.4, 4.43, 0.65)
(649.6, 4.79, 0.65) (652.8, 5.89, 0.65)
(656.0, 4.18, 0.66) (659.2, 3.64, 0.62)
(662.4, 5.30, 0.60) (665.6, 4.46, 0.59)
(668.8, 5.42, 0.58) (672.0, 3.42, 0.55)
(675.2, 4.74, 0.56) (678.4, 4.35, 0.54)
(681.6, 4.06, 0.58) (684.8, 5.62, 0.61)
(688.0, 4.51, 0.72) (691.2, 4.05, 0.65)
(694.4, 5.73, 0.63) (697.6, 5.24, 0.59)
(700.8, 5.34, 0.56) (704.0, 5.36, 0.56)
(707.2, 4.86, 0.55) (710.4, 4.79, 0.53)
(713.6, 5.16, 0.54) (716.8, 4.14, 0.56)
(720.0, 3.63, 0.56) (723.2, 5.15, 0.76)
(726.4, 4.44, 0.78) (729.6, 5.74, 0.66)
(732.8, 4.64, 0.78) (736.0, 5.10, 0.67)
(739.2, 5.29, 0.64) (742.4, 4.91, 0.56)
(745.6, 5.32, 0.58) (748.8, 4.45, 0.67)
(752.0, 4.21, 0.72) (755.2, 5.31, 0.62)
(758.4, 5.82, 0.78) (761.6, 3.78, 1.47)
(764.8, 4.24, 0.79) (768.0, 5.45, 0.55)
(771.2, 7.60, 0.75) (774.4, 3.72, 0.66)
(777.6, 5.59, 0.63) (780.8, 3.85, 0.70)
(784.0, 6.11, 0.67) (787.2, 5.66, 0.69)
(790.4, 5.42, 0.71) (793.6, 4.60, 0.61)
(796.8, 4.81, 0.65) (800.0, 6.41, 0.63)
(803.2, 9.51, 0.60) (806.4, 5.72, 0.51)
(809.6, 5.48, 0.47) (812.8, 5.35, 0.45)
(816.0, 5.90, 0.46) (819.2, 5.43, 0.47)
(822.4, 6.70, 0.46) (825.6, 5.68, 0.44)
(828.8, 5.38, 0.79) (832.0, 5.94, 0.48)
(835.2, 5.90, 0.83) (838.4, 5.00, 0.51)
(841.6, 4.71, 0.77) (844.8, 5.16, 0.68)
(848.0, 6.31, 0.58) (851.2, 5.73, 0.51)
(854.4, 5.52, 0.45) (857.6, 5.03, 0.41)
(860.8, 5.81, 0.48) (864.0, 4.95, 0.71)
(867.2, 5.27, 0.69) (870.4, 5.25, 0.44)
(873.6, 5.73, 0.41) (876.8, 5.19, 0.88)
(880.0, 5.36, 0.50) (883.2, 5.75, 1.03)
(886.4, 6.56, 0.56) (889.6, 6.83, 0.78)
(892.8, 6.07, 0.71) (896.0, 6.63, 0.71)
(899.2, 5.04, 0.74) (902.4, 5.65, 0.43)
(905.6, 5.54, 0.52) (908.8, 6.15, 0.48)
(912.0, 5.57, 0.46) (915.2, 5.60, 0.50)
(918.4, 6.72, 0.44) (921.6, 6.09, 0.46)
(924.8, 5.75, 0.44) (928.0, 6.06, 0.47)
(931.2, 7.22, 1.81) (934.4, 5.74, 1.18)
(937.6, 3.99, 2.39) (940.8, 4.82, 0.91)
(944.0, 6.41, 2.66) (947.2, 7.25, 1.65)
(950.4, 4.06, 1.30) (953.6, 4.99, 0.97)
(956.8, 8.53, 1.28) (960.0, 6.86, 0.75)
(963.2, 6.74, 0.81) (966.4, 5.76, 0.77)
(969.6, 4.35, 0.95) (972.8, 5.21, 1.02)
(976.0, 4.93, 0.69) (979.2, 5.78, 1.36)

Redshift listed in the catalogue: 0.22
